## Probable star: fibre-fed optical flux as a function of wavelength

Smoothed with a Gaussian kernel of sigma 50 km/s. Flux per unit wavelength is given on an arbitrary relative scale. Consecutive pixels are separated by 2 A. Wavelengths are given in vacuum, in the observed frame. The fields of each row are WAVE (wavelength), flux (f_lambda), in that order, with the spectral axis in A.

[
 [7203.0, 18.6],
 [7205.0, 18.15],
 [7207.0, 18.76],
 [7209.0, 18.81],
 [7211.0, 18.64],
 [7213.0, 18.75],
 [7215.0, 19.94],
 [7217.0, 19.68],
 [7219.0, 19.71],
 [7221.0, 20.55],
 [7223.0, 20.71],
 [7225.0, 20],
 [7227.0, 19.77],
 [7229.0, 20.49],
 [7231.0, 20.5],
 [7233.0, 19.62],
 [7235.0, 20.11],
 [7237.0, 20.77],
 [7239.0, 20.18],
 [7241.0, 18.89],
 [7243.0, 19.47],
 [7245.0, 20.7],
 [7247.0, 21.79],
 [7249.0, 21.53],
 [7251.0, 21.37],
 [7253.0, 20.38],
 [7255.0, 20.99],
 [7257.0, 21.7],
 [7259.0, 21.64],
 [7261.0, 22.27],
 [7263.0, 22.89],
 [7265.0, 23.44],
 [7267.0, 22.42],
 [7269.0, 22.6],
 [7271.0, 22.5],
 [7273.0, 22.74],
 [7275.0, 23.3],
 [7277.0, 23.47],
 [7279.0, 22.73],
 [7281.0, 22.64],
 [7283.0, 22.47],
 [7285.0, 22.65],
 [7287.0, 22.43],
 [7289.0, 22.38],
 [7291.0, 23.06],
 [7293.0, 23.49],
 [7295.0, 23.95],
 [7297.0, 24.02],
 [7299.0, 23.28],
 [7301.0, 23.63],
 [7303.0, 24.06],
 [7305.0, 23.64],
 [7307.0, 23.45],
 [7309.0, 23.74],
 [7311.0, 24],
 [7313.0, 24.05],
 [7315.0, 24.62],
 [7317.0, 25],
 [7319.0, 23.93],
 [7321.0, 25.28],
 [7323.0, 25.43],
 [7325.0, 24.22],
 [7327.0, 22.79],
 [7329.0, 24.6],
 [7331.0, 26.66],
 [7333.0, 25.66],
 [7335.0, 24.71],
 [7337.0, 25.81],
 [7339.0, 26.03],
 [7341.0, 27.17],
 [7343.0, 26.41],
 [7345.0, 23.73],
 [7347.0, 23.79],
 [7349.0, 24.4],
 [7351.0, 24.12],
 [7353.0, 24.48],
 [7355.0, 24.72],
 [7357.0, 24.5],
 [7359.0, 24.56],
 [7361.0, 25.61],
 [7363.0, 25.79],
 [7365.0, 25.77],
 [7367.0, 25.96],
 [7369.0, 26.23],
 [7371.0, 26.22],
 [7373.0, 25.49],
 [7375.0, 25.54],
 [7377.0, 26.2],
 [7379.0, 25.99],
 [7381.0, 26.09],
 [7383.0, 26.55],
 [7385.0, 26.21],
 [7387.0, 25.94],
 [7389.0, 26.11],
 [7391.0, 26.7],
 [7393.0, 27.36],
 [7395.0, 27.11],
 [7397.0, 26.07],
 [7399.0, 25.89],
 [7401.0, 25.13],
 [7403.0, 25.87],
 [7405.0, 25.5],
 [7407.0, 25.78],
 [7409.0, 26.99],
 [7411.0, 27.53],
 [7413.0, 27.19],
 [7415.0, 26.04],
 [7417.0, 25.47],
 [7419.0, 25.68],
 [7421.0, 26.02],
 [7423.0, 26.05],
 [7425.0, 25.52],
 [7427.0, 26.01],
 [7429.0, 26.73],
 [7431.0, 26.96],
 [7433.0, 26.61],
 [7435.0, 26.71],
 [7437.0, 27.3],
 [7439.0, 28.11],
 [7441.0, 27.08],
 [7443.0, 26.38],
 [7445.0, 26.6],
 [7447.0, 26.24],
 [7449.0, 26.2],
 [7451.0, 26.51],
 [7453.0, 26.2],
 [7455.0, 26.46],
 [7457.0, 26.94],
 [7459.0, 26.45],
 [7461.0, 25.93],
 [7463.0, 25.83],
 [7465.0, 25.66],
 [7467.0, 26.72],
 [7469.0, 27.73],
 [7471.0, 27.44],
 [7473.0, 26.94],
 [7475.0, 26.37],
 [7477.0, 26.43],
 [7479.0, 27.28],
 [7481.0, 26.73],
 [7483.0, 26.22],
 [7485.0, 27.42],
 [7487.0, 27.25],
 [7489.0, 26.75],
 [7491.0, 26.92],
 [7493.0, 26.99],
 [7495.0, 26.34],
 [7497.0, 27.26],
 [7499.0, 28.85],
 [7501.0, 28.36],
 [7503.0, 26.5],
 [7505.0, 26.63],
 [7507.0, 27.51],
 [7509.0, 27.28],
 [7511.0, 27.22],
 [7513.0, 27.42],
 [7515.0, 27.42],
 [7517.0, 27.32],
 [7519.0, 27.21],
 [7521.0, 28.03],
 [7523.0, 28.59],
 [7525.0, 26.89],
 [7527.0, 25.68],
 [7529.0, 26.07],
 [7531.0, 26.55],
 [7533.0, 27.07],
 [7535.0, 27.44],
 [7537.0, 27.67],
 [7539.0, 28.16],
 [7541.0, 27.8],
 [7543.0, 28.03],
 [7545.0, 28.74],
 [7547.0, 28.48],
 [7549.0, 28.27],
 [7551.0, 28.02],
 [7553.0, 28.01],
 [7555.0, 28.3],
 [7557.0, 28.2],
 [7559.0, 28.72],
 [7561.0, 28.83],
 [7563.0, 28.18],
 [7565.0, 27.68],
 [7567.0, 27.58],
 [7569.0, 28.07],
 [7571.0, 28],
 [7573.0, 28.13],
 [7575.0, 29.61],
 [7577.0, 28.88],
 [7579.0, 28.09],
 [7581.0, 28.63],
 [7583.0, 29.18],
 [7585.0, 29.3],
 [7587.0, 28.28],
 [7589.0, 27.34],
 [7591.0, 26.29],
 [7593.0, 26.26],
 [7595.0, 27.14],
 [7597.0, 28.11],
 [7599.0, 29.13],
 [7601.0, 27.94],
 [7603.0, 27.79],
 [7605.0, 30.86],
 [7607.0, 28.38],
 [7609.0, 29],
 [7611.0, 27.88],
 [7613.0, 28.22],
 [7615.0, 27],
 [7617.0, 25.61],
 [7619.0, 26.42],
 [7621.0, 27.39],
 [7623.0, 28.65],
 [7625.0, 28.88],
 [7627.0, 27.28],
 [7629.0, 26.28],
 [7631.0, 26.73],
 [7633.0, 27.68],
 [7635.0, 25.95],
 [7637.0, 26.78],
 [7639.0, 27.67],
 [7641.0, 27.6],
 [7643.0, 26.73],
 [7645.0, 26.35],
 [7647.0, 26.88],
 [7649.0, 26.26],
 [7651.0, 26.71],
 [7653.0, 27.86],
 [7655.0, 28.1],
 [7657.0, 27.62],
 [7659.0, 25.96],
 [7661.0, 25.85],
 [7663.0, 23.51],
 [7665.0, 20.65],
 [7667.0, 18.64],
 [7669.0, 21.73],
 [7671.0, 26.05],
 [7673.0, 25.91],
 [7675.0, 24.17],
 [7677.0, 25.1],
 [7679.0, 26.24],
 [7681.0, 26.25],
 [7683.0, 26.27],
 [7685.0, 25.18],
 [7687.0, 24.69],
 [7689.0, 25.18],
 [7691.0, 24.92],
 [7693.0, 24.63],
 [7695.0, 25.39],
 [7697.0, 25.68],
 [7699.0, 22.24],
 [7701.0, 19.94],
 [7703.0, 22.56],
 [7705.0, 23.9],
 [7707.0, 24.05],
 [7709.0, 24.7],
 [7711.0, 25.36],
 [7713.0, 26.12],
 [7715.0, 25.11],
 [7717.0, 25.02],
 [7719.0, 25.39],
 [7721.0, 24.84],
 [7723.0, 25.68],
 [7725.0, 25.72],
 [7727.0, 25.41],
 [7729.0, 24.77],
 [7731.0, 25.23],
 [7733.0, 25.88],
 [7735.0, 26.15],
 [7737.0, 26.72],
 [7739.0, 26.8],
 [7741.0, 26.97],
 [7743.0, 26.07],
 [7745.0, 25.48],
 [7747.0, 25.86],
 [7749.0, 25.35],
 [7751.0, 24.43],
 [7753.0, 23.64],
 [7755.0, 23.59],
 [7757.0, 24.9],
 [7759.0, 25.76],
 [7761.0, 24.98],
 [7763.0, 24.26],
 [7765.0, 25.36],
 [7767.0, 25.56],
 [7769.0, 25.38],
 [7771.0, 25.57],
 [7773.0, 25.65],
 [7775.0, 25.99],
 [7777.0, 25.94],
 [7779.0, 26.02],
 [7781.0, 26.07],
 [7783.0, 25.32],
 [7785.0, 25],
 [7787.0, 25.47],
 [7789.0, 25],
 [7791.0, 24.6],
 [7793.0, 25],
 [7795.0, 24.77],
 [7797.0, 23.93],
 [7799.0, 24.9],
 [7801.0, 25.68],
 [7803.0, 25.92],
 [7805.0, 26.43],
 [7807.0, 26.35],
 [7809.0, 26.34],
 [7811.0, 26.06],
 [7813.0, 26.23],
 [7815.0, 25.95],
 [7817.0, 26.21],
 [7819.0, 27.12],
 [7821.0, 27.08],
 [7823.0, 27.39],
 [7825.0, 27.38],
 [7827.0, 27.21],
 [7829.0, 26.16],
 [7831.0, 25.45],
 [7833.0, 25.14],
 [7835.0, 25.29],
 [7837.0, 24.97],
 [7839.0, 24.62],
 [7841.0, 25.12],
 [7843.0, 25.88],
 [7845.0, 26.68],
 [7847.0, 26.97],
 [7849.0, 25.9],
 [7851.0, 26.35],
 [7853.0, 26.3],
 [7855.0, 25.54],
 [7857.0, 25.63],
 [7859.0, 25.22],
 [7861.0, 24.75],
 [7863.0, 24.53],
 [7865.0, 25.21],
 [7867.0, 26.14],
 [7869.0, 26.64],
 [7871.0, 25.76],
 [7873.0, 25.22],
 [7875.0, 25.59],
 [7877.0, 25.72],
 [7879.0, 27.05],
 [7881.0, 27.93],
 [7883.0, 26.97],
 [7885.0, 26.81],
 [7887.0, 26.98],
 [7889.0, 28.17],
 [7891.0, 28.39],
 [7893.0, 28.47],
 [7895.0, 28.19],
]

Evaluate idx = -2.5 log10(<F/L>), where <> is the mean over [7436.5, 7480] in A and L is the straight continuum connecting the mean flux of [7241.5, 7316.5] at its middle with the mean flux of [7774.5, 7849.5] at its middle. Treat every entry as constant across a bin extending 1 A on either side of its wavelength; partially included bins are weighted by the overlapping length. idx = -0.13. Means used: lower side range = 22.7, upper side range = 25.8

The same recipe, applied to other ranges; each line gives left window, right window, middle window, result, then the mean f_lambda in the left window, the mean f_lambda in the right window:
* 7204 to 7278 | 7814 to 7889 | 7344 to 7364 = -0.13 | 20.8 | 26.1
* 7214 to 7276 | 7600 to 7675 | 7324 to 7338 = -0.12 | 21.1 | 26.6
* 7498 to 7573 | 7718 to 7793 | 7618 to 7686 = 0.02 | 27.7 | 25.4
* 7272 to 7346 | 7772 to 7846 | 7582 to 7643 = -0.11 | 24.1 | 25.8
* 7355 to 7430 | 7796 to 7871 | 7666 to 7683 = 0.07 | 26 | 25.9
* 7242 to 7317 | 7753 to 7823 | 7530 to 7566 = -0.16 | 22.7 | 25.5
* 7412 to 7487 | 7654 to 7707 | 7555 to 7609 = -0.12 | 26.6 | 24.5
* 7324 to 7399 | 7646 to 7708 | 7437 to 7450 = -0.06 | 25.6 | 24.8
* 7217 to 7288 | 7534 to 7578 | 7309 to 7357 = -0.07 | 21.4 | 28.2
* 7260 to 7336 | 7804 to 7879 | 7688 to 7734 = 0.03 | 23.6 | 26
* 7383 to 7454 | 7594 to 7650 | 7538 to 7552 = -0.04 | 26.4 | 27.5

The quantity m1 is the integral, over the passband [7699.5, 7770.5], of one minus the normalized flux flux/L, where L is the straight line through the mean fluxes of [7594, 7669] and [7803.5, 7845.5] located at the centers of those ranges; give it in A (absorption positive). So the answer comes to 3.81 A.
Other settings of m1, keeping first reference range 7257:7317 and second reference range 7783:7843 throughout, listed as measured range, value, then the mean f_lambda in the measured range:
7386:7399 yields -1.5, 26.5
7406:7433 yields -2.8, 26.3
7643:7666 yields -1.0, 26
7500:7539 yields -4.7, 27.2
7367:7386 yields -2.0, 26.1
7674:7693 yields -0.1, 25.3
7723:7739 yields -0.3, 25.8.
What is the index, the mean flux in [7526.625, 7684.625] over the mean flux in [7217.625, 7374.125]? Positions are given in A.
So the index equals 1.17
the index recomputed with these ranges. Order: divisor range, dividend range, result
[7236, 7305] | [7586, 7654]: 1.23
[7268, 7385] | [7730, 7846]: 1.05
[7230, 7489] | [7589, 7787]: 1.04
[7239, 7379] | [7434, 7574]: 1.15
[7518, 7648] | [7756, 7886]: 0.93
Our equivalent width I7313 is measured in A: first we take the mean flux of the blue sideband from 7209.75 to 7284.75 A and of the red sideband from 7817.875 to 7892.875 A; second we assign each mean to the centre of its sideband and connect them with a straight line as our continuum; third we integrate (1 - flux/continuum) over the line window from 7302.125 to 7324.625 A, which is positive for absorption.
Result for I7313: -2.71 A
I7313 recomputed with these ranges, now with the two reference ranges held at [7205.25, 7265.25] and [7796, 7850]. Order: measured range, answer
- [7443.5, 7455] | -2.0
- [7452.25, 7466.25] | -2.3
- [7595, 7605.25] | -2.0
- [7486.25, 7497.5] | -2.0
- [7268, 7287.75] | -1.8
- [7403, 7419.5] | -3.1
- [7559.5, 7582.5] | -4.6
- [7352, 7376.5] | -4.3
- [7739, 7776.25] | 0.1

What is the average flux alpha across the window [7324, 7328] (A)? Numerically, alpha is 23.5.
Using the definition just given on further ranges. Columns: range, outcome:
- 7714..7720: 25.2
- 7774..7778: 26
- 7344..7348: 23.8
